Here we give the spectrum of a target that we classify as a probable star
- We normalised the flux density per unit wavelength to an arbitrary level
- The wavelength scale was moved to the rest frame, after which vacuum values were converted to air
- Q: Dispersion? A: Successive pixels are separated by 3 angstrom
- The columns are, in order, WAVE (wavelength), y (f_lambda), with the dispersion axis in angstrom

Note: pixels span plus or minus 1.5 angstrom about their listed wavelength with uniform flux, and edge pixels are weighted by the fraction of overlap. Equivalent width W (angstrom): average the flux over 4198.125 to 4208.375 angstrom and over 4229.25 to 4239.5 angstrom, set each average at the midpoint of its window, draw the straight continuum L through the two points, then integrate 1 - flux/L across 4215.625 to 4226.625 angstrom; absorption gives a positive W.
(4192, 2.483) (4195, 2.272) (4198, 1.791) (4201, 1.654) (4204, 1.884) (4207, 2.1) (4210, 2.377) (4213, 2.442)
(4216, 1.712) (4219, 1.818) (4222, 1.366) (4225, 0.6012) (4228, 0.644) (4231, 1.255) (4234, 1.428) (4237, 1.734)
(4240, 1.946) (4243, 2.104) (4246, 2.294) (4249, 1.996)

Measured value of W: 2.2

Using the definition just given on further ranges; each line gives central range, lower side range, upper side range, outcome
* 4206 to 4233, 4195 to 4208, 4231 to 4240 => 2.7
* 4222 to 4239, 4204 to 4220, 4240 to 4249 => 7.5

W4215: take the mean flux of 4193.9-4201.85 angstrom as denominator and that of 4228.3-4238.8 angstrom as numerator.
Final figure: 0.7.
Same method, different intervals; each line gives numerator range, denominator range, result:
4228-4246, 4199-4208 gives 0.89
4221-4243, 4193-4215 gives 0.64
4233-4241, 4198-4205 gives 0.97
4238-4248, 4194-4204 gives 1.11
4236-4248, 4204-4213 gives 0.92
